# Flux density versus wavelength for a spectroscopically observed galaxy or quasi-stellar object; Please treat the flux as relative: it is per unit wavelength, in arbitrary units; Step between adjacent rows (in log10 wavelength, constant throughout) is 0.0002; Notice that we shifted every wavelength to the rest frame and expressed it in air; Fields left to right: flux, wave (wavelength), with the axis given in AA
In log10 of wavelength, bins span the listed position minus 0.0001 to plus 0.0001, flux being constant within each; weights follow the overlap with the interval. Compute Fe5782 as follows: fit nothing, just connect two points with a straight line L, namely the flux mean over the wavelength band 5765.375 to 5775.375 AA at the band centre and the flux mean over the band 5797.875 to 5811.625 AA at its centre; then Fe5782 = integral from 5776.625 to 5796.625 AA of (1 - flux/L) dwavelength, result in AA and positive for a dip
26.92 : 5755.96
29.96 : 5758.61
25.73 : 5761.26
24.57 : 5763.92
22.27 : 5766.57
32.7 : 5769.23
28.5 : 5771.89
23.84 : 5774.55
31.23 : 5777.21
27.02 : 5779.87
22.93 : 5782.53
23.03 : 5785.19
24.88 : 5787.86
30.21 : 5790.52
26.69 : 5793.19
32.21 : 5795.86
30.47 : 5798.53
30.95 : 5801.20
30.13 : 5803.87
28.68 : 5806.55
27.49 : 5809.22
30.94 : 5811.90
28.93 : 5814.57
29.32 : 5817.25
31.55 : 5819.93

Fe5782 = 0.9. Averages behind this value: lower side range 27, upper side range 29.6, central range 27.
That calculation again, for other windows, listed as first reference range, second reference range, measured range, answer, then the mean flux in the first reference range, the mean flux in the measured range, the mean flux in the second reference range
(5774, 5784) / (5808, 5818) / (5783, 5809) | -0.5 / 26.4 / 28.4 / 29.2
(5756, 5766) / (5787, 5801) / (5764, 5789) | 1.4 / 26.4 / 26.2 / 29.2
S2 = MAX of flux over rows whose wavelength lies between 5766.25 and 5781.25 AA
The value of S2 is 32.7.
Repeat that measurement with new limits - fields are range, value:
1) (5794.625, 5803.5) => 32.21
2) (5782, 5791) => 30.21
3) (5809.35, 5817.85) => 30.94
